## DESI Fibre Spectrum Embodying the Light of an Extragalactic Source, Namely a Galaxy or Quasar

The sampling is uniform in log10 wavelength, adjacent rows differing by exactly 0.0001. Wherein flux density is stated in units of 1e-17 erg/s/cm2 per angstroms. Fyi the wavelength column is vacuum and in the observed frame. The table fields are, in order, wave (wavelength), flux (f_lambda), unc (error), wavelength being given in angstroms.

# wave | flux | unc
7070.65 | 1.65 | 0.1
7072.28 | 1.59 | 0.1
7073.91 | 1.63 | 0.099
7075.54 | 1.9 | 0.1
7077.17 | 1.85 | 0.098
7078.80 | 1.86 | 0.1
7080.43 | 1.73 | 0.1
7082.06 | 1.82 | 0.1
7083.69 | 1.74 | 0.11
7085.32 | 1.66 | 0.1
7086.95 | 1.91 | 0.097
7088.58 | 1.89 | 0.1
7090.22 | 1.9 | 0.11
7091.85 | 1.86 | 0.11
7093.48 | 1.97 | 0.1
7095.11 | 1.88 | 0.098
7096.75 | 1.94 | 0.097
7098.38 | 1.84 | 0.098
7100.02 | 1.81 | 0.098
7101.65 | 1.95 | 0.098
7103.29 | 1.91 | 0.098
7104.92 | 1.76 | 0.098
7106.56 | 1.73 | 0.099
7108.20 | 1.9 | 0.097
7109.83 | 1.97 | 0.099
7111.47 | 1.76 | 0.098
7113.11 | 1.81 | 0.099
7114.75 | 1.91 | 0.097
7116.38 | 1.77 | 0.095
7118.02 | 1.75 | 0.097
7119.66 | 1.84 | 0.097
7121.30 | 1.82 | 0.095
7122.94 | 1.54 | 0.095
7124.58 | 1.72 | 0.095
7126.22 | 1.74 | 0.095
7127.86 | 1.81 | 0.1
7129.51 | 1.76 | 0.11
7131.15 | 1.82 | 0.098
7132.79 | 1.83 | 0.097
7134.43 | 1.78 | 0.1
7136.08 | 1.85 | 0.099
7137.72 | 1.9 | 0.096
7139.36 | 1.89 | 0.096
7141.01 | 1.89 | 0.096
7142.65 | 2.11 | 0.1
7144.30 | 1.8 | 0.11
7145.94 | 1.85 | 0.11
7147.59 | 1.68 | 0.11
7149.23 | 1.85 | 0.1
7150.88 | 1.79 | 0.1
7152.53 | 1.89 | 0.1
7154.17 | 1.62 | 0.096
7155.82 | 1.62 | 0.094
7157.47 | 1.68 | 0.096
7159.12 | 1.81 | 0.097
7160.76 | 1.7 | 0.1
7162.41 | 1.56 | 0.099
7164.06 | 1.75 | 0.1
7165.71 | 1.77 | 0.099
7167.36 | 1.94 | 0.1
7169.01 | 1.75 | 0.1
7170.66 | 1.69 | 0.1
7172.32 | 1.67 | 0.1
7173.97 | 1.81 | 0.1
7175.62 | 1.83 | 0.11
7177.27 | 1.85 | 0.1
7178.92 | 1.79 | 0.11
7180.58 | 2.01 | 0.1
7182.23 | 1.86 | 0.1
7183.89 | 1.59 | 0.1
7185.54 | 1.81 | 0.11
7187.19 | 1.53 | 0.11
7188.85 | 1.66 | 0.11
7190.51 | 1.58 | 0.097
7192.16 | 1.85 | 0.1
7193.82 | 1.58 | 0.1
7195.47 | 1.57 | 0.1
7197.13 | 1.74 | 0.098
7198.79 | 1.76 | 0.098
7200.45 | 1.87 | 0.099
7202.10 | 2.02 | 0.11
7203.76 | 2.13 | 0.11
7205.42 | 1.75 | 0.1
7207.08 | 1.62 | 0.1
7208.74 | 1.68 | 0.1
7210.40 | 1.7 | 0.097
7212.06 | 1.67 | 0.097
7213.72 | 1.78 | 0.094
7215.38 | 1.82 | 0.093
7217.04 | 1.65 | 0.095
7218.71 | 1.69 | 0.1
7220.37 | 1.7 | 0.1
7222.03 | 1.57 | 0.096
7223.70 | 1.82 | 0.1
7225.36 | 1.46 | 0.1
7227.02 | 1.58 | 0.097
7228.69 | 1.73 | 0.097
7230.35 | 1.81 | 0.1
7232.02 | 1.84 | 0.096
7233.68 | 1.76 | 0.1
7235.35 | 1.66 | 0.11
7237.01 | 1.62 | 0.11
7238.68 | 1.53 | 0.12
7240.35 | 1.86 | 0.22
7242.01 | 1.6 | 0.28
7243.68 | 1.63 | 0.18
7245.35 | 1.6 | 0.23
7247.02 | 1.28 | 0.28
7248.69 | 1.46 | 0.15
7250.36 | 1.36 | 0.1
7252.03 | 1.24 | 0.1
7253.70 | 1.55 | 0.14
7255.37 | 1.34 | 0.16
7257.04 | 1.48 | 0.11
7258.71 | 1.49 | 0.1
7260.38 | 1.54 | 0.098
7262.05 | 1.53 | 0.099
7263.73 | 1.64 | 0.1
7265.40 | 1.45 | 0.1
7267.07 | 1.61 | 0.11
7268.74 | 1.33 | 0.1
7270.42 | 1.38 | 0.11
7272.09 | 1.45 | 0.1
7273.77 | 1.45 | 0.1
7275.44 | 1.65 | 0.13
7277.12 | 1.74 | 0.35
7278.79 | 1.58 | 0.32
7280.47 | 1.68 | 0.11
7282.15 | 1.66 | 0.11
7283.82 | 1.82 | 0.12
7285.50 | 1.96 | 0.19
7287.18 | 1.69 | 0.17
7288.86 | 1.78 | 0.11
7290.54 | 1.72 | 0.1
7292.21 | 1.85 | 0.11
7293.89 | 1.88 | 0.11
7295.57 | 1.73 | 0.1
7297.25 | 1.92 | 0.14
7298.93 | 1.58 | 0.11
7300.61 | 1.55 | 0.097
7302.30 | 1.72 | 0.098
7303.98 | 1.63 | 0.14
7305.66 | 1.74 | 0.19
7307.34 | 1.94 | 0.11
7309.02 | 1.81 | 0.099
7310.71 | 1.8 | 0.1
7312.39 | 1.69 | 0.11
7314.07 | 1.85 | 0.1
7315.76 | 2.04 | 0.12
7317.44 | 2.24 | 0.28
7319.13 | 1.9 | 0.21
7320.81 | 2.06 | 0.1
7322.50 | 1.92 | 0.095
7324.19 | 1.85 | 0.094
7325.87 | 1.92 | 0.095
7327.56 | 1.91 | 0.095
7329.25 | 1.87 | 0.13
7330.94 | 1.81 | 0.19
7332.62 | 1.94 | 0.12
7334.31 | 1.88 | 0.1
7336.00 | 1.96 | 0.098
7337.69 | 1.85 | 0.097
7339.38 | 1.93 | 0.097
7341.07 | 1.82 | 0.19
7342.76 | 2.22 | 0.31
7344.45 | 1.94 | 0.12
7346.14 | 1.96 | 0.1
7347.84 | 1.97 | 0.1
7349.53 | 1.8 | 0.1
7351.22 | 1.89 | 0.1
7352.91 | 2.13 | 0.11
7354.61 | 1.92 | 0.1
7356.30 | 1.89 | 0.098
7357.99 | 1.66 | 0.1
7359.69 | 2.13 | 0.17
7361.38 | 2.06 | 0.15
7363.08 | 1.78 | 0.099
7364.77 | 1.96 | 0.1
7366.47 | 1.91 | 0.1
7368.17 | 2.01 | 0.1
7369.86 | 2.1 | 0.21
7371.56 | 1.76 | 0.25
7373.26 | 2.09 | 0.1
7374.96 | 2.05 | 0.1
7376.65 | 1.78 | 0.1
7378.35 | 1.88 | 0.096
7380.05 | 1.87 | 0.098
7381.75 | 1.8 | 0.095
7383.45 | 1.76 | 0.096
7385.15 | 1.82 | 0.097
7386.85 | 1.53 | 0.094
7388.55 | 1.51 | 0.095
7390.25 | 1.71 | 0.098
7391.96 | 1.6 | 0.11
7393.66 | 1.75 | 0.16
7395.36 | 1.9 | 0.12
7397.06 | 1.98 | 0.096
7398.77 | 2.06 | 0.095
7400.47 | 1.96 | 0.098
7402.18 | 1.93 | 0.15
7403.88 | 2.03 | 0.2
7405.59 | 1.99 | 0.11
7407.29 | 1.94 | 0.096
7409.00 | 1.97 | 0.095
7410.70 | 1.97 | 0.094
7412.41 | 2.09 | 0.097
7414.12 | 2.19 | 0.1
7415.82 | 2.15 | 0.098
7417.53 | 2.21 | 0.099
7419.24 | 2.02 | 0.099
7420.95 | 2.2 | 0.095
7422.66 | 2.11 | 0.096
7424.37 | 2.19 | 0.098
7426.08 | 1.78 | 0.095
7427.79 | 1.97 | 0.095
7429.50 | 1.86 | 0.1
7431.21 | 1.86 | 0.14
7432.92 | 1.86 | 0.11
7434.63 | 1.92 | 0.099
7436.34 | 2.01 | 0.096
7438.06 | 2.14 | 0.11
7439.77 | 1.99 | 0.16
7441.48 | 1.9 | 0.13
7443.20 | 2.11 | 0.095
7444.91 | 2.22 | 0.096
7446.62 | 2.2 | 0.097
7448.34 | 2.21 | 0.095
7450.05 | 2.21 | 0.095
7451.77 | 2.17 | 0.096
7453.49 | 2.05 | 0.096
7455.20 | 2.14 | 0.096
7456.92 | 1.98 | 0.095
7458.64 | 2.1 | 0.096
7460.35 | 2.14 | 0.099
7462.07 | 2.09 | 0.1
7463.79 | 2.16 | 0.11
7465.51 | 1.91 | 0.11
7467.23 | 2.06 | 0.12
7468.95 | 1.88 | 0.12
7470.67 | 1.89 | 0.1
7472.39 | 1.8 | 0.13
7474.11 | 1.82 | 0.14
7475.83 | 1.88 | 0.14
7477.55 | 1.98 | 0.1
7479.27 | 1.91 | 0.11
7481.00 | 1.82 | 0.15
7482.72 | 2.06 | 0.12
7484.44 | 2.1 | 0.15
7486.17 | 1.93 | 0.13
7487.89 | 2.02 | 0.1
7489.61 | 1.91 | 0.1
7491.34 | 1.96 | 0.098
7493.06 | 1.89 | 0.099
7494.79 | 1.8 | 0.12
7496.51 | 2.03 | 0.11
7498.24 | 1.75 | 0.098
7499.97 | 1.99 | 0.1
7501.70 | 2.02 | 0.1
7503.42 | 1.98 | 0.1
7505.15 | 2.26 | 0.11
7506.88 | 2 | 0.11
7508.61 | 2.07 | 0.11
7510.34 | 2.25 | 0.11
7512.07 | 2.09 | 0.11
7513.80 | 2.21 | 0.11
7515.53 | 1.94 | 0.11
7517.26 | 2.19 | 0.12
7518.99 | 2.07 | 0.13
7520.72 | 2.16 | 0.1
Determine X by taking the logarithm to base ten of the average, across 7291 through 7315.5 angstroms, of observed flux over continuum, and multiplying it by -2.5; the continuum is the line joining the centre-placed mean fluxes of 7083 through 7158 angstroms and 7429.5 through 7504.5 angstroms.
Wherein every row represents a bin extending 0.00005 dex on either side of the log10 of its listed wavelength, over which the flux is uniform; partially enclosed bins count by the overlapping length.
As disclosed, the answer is 0.08 mag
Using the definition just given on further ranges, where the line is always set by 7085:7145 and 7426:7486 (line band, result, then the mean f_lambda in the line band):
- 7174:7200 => 0.08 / 1.74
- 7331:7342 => 0.03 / 1.89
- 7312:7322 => -0.02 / 1.97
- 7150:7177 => 0.07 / 1.74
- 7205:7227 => 0.13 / 1.68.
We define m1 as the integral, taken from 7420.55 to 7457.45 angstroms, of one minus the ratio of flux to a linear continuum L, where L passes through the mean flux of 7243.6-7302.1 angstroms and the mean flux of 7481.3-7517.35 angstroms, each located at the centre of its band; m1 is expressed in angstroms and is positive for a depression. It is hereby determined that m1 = -2.8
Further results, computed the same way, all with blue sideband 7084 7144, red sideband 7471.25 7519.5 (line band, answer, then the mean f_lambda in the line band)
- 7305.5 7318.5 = 0.1 angstroms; 1.9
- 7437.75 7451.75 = -1.1 angstroms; 2.13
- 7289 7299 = 0.6 angstroms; 1.8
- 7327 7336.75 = 0.2 angstroms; 1.89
